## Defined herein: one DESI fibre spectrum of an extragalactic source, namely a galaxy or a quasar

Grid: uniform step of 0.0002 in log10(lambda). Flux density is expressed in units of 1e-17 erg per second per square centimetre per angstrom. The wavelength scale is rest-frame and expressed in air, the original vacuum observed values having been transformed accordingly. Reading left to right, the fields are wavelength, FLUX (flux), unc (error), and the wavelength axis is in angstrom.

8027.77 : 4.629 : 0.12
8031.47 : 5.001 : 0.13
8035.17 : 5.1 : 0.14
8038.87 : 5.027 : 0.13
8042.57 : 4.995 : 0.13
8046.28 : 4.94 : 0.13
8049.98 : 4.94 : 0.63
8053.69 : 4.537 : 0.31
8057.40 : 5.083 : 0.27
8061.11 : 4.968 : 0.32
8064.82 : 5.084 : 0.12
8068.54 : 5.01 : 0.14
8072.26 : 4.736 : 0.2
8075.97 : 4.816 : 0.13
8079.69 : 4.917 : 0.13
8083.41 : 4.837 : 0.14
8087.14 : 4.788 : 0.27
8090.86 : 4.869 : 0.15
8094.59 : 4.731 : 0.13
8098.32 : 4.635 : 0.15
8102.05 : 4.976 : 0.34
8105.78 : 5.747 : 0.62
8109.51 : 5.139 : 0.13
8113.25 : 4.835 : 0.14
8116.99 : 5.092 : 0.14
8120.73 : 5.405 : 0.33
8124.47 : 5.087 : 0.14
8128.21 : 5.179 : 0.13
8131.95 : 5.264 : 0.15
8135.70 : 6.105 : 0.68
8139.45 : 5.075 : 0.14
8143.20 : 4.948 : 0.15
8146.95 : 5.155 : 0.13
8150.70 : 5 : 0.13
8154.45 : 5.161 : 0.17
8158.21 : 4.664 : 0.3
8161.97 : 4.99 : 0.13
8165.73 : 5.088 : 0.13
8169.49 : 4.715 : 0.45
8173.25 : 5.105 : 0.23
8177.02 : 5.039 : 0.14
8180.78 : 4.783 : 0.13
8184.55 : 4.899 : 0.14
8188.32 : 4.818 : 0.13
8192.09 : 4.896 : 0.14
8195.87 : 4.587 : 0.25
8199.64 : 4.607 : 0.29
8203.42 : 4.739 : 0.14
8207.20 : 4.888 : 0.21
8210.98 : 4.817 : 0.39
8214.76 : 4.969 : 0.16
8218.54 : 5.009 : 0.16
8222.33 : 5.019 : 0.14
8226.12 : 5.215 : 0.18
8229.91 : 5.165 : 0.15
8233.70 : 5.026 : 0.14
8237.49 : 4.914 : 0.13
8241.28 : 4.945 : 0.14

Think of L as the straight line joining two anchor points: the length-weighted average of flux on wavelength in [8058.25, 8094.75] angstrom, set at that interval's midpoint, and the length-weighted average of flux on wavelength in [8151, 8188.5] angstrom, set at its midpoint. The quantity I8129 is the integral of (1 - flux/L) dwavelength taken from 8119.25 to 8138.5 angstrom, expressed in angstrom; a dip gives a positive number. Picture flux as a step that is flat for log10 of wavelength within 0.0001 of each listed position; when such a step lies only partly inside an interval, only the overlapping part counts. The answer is -1.9 angstrom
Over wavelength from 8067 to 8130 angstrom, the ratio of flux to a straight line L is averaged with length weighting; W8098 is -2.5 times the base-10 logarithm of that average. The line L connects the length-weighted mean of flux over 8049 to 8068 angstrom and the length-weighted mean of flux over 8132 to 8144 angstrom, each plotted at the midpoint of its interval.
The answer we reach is 0.04 mag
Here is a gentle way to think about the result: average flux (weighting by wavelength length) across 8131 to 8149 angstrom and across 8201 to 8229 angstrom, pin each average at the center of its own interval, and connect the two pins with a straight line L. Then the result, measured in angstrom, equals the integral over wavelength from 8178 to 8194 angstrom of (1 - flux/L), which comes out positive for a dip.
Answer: 0.7 angstrom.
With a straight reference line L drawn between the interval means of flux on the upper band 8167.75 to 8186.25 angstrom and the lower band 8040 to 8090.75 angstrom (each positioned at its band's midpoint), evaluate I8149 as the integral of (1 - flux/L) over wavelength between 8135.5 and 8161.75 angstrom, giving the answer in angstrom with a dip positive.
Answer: -1.0 angstrom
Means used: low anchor 4.9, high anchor 4.91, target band 5.09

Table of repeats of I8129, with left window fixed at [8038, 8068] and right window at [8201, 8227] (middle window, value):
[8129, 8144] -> -1.3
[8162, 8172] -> 0.0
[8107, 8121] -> -0.5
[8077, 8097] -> 0.5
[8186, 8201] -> 0.6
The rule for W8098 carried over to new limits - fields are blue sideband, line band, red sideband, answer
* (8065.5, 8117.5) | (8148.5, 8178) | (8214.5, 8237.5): 0.01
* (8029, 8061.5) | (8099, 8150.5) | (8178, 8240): -0.06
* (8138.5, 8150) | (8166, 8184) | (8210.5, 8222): 0.02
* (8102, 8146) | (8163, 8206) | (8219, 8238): 0.07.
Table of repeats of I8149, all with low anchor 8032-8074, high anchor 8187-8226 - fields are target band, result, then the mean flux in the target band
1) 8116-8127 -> -0.7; 5.2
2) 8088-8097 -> 0.2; 4.79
